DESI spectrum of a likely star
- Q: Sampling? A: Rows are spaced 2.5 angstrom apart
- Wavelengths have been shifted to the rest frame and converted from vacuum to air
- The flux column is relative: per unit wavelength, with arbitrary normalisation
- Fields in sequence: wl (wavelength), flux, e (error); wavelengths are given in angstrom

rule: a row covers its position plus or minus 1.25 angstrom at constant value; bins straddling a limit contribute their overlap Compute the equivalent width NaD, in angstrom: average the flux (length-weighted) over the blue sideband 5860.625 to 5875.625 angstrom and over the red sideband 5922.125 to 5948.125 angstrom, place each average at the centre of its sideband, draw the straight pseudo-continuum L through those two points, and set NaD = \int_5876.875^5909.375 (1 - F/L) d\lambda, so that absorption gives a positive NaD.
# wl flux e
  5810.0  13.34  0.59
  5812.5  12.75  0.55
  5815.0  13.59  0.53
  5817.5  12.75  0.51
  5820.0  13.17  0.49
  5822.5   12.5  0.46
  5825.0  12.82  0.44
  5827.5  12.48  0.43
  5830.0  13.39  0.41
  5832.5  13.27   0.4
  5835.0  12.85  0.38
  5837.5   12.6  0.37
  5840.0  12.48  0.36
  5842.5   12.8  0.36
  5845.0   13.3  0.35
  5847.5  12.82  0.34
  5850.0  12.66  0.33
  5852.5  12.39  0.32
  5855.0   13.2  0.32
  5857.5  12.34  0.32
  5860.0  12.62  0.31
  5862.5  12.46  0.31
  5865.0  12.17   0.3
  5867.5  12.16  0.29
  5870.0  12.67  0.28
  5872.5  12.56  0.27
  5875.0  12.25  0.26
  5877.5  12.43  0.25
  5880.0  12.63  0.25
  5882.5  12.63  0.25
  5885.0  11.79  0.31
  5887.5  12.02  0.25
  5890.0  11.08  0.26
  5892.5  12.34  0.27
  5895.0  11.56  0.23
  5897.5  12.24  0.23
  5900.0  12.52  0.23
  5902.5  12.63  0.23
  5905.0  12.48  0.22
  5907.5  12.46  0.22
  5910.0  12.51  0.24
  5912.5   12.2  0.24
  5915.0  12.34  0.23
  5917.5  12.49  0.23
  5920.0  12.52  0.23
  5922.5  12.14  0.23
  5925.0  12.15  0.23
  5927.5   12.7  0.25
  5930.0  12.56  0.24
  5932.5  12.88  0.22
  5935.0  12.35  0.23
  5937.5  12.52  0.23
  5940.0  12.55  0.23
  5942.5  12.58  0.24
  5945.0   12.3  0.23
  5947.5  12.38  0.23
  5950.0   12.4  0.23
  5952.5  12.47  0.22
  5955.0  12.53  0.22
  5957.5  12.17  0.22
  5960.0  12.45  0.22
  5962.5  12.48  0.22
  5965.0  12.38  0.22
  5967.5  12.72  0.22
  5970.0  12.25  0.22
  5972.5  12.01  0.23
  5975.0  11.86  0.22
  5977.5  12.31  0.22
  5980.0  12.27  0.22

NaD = 0.5 angstrom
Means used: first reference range 12.4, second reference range 12.5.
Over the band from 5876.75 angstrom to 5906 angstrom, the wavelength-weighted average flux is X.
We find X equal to 12.2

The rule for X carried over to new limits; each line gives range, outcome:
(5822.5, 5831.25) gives 12.8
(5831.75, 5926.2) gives 12.4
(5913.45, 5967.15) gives 12.4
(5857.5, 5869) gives 12.4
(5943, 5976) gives 12.3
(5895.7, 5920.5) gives 12.4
